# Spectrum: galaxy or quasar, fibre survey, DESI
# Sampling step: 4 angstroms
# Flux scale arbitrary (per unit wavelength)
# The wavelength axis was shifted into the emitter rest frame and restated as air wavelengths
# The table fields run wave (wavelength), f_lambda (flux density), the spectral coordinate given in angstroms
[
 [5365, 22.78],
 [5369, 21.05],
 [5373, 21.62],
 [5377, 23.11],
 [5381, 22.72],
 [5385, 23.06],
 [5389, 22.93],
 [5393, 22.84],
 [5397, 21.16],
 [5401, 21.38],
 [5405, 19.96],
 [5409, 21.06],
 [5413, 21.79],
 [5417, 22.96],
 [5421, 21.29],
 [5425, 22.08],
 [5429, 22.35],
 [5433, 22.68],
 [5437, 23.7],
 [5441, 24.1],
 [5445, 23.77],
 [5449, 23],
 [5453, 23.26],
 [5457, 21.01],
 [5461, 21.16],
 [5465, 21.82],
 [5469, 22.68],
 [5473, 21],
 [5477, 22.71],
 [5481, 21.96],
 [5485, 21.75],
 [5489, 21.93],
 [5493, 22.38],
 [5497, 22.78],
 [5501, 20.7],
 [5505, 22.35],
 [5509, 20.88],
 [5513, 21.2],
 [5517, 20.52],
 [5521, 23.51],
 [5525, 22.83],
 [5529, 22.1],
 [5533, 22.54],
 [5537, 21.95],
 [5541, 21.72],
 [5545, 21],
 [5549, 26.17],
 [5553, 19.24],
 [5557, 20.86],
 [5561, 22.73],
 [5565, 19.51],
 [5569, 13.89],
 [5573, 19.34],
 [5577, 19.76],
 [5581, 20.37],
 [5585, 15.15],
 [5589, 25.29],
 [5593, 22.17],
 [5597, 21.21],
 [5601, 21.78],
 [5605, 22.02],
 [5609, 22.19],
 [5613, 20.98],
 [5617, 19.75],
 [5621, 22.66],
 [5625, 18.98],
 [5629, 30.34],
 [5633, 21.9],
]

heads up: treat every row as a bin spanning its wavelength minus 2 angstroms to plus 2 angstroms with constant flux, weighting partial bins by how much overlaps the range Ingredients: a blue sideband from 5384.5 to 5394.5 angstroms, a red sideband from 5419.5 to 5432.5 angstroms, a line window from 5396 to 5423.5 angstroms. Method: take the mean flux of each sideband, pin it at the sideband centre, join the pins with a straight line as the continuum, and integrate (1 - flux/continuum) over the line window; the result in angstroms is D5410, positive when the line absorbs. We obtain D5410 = 1.3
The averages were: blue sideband 22.9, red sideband 22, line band 21.4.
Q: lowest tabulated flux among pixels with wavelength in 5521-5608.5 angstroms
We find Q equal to 13.89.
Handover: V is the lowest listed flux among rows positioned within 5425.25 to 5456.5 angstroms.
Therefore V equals 22.35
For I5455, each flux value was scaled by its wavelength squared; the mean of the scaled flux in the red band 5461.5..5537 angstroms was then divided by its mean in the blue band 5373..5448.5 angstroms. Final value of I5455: 1.01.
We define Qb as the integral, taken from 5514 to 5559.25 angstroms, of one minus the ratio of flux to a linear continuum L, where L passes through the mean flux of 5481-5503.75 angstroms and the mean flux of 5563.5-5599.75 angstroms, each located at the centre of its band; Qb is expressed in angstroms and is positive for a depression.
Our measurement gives -2.6 angstroms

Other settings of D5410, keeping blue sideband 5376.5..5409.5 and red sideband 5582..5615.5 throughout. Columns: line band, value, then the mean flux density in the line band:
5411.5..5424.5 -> -0.1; 22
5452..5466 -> 0.1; 21.7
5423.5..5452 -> -1.6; 23.1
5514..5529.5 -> -0.4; 22.2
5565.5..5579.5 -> 2.2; 18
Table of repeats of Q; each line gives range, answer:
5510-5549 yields 20.52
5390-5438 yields 19.96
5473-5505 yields 20.7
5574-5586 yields 15.15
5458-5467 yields 21.16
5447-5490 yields 21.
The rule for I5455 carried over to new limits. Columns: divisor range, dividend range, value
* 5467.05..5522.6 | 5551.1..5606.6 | 0.95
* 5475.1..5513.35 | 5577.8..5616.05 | 1.00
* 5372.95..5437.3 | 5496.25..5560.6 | 1.04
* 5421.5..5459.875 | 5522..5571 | 0.97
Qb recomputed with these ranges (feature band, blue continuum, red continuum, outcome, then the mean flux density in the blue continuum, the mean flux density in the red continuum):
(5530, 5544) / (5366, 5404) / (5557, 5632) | -0.4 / 22.2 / 21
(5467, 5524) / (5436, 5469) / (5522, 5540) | 1.6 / 22.7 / 22.4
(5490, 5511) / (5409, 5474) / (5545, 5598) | -0.3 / 22.4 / 20.4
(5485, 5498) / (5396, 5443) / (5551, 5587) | -1.0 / 22.1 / 19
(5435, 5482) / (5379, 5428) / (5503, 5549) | -1.1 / 21.9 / 22.1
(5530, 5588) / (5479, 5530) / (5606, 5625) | 3.1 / 21.9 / 21.2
